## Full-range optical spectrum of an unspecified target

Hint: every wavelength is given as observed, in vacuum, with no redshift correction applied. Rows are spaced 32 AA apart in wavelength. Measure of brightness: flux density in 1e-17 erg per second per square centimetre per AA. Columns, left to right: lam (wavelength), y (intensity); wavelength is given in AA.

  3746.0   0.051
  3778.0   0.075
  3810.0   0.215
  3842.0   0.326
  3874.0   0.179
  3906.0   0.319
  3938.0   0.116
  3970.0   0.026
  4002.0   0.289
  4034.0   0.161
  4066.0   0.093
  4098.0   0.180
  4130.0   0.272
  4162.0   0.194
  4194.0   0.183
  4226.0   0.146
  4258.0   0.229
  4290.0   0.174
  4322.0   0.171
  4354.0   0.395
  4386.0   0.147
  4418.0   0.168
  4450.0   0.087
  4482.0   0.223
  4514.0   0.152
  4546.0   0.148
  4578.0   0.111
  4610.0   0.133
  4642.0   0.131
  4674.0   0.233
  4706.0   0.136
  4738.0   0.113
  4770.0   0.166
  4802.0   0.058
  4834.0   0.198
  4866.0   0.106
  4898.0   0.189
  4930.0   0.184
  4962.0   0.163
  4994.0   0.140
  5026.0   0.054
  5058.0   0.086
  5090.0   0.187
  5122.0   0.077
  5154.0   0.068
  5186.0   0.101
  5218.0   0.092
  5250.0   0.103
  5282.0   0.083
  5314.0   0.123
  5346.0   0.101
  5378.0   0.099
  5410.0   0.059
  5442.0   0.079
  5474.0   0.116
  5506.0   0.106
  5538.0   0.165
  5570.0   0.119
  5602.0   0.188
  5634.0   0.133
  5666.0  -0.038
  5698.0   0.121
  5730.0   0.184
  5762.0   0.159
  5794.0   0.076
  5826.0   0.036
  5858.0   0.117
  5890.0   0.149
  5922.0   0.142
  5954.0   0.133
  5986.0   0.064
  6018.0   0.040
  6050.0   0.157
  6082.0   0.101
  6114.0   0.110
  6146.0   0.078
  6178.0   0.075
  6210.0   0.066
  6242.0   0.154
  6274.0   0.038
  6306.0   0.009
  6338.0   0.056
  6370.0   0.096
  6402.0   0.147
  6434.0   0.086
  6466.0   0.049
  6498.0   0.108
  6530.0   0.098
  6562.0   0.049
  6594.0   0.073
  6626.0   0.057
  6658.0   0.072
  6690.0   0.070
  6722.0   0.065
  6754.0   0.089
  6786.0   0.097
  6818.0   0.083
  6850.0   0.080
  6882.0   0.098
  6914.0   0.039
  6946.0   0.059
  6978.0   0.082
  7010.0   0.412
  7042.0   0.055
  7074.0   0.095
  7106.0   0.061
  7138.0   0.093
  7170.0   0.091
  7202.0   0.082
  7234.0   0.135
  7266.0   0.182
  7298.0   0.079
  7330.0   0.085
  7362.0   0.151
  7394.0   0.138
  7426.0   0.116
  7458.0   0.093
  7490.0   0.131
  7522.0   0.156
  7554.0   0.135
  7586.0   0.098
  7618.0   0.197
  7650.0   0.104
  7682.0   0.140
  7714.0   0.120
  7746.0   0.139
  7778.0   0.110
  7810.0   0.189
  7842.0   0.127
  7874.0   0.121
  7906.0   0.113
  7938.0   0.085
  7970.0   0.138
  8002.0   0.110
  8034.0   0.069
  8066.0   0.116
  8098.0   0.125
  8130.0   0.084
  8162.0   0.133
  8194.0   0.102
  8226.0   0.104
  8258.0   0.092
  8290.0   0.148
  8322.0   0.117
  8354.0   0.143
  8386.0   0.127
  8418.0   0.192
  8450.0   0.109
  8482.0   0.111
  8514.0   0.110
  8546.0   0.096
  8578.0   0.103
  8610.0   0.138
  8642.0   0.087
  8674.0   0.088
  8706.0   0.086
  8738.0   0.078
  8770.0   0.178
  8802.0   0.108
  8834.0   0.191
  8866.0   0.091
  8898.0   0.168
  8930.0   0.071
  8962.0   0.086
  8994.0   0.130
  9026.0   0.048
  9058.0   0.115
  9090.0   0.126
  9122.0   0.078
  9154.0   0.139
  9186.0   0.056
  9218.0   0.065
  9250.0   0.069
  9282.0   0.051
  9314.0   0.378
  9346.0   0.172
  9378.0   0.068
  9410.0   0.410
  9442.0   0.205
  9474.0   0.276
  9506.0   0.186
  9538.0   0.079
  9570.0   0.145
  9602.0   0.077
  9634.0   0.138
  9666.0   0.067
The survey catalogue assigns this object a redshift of 0.88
